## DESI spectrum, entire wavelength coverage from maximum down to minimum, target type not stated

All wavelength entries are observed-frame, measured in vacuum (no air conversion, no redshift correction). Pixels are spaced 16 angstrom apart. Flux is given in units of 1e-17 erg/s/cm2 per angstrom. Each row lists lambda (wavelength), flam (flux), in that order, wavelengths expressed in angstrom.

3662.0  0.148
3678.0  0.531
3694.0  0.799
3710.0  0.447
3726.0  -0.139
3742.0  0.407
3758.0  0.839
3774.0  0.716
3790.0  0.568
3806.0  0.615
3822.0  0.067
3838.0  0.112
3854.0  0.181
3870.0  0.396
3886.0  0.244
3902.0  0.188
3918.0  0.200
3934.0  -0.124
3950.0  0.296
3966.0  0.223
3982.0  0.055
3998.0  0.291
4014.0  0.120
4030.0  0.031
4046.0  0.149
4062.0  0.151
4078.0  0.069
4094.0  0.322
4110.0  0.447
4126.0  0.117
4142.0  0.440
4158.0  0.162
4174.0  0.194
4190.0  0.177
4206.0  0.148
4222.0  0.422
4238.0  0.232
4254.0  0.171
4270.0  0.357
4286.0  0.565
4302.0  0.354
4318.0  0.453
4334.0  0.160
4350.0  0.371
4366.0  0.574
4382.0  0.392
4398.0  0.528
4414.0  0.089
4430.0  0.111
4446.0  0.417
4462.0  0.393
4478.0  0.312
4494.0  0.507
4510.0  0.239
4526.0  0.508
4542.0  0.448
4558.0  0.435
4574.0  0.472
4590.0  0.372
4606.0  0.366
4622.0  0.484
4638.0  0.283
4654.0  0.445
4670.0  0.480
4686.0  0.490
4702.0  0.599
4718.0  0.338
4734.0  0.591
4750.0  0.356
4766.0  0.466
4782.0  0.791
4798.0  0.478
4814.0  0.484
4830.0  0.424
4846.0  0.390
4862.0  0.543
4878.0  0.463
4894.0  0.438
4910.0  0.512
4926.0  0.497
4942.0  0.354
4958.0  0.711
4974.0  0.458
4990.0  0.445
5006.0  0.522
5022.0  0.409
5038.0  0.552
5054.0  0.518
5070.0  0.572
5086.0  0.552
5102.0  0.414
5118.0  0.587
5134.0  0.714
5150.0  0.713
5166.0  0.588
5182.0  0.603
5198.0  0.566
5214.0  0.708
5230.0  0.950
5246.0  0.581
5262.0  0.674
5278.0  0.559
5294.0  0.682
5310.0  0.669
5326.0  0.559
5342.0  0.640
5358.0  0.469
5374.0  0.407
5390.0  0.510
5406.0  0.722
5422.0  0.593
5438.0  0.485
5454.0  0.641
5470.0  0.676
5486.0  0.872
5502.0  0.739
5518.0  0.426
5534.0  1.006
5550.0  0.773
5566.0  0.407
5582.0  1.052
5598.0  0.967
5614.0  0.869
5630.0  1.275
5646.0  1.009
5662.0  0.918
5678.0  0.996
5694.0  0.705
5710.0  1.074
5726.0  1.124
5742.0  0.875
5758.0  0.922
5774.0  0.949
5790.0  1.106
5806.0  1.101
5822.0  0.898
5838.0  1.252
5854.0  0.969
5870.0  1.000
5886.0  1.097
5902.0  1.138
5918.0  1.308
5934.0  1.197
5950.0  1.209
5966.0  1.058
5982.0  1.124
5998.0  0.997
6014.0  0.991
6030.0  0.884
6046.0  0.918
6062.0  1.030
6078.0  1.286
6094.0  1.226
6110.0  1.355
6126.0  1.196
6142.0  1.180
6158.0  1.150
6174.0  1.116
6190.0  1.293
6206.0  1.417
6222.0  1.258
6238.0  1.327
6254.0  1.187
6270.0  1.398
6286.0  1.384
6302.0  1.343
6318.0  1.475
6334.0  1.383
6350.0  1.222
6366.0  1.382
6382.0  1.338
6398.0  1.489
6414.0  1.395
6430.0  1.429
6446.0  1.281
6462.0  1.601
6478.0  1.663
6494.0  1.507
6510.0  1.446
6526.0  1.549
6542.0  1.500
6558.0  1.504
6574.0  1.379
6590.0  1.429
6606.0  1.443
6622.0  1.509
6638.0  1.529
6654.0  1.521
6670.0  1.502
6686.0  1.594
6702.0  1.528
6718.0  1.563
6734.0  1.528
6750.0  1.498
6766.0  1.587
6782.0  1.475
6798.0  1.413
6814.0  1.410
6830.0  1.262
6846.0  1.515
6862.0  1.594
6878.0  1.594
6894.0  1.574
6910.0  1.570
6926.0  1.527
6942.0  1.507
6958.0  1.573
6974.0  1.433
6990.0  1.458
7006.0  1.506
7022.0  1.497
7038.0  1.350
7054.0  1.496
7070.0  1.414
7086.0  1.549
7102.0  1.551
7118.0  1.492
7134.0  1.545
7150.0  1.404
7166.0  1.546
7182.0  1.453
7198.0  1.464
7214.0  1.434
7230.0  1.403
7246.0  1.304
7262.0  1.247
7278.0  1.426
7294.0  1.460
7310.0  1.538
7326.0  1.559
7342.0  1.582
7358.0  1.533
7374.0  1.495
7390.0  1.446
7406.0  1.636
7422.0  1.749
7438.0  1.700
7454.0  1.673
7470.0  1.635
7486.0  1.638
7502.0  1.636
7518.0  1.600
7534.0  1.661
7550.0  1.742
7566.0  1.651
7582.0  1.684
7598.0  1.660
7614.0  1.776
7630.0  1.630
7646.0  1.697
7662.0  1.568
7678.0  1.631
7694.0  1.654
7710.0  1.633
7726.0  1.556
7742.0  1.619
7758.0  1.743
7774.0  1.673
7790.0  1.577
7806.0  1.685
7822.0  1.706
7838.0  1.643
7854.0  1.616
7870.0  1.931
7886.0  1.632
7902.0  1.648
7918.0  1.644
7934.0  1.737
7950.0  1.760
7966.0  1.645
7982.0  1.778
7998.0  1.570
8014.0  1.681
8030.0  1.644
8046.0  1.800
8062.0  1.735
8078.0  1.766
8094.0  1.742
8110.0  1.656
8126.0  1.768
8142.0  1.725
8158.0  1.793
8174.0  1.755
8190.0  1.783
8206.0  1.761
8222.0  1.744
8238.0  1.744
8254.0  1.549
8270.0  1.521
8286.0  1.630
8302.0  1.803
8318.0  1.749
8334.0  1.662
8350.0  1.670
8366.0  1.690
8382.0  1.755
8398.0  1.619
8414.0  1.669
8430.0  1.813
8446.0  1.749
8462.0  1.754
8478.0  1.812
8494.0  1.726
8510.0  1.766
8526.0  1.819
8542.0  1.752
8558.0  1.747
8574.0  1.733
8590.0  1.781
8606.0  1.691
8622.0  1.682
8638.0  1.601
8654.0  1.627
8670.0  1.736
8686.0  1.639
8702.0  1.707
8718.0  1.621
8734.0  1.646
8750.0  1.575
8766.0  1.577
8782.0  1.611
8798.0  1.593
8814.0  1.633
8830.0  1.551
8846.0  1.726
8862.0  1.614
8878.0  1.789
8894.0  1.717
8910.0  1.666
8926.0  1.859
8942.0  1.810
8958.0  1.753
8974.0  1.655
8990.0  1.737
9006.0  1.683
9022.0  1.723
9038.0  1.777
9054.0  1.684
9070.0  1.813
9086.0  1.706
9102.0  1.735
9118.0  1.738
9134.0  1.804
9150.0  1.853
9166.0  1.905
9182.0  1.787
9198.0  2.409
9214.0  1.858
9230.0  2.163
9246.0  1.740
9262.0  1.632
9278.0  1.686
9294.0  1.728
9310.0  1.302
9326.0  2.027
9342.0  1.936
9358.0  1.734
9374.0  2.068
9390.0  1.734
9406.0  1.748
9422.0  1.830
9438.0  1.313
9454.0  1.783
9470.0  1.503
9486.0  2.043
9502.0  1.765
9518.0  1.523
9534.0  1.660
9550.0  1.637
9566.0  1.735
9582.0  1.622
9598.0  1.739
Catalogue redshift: 0.40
